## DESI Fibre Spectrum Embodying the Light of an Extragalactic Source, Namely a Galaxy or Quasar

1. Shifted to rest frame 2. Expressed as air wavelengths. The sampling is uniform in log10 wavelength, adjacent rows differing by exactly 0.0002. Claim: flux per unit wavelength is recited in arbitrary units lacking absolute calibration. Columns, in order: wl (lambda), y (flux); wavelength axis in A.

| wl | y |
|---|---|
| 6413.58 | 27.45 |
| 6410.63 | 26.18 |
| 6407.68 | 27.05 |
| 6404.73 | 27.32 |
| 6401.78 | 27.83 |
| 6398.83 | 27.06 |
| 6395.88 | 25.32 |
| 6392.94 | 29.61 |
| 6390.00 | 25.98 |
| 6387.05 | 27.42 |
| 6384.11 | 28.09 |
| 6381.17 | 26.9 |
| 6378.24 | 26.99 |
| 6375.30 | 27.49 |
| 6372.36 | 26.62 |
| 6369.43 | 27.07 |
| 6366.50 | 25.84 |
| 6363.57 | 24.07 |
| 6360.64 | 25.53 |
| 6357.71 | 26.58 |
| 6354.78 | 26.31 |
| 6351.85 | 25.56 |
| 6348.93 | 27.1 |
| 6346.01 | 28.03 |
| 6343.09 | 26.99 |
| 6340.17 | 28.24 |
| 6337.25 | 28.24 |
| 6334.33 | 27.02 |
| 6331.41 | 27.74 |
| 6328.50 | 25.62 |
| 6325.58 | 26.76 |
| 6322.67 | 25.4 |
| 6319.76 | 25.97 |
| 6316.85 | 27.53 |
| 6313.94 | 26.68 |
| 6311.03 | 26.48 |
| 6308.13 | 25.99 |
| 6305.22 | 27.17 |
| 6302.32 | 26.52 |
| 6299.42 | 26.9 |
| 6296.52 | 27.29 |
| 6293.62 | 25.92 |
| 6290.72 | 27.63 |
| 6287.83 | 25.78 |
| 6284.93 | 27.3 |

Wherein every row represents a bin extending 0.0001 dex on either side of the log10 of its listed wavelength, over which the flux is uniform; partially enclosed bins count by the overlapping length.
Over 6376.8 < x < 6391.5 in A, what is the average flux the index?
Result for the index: 27.1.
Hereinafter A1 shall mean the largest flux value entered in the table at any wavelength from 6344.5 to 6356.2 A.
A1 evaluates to 28.03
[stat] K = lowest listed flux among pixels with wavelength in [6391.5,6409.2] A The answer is 25.32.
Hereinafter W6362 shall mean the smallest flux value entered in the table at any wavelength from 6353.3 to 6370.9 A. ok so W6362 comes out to 24.07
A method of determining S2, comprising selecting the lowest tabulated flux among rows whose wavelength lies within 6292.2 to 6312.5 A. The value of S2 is 25.92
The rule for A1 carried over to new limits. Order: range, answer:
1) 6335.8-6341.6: 28.24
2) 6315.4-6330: 27.53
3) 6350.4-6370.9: 27.07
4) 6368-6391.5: 28.09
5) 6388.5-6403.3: 29.61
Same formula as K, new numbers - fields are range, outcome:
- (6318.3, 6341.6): 25.4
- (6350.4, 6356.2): 25.56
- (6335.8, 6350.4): 26.99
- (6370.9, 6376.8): 26.62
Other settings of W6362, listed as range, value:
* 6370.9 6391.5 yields 25.98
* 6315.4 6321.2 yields 25.97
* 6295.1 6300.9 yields 26.9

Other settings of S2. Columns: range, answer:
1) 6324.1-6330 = 25.62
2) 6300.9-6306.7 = 26.52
